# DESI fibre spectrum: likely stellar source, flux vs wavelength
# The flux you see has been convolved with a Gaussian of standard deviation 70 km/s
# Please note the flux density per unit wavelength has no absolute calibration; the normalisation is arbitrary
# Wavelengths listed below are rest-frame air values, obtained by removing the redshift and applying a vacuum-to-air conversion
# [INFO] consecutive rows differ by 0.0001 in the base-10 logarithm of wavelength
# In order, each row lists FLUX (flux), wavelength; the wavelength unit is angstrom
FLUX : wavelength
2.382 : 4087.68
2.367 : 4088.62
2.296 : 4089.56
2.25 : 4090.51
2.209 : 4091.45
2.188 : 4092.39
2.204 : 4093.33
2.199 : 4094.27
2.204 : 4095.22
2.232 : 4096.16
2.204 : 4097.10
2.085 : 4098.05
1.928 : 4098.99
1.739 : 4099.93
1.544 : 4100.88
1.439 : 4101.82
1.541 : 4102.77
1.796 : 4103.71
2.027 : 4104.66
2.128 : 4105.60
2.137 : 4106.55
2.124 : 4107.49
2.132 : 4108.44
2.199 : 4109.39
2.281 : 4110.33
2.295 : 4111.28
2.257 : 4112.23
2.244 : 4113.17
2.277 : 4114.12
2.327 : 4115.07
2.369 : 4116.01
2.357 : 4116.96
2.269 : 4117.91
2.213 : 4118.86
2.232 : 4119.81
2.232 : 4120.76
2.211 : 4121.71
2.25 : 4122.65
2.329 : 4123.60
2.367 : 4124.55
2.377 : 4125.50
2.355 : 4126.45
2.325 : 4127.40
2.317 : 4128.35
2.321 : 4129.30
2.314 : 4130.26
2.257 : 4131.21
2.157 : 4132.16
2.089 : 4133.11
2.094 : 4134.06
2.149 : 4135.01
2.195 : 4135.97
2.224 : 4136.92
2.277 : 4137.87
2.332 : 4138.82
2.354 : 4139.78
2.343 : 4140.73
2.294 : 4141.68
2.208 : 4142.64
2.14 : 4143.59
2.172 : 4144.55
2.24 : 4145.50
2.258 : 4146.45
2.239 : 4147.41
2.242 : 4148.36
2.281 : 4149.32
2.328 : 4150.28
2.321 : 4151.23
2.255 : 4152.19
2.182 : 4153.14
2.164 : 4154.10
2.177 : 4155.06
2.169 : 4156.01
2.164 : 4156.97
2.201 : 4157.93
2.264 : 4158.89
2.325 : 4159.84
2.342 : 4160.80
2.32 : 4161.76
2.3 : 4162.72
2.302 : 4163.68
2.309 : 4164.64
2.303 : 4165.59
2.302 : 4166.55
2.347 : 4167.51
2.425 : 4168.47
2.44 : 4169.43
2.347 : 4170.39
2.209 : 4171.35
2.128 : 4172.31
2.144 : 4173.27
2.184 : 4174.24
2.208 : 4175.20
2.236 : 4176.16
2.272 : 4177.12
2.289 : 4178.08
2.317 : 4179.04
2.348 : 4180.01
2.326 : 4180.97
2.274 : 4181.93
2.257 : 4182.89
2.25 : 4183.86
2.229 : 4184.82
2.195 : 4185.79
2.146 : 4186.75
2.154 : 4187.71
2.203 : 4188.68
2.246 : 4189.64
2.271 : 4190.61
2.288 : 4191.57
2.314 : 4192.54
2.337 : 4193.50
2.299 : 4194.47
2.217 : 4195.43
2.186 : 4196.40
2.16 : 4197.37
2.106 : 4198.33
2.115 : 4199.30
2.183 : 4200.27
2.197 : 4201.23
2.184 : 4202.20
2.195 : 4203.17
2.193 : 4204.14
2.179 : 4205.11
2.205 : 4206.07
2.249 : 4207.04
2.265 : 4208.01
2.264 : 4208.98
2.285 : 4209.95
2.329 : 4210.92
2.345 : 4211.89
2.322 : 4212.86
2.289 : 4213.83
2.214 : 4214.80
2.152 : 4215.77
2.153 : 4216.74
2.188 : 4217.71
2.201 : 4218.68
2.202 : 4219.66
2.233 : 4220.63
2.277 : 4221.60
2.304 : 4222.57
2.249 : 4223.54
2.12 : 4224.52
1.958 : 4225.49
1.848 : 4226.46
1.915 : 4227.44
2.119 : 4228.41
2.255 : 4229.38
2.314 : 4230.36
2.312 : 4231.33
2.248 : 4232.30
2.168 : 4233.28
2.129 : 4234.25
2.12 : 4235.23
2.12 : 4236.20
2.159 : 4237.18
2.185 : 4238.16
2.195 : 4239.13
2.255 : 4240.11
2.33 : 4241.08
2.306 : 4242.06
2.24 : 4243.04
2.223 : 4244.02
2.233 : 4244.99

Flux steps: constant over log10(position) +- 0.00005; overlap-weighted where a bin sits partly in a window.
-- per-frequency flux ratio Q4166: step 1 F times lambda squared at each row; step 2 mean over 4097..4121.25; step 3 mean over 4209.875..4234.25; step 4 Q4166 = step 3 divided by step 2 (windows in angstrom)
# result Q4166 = 1.1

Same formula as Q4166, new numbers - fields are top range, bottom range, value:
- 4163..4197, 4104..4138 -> 1.04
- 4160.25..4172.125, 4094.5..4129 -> 1.11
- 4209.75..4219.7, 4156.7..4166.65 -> 1.01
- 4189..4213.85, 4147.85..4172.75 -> 1.00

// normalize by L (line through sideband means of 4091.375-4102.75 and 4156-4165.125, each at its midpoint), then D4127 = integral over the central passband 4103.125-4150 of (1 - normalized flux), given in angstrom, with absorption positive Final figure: -2.5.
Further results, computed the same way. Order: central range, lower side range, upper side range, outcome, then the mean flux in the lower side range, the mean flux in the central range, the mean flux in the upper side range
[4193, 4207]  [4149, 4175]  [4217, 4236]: 0.1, 2.27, 2.2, 2.17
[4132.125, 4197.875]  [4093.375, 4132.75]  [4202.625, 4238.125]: -2.2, 2.16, 2.25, 2.2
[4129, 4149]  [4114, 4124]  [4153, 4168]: 0.3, 2.28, 2.23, 2.26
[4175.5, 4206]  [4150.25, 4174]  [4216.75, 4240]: -0.1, 2.27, 2.23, 2.17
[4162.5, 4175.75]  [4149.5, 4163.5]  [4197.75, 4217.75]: -0.2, 2.25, 2.28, 2.22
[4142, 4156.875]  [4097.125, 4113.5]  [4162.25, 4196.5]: -0.5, 2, 2.22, 2.27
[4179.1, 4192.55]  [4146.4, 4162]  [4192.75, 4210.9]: -0.1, 2.25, 2.25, 2.22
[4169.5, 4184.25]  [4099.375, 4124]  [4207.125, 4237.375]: -0.7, 2.11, 2.26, 2.2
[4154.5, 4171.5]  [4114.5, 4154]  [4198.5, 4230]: -0.4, 2.26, 2.29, 2.19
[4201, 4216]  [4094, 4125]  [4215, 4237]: -0.6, 2.13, 2.24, 2.16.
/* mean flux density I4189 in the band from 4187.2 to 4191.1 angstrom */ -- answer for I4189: 2.22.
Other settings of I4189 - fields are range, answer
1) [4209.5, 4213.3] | 2.32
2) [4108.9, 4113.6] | 2.26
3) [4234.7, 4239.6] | 2.15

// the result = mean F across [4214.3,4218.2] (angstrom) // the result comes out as 2.18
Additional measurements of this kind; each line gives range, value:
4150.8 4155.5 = 2.22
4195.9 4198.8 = 2.15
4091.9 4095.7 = 2.2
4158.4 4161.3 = 2.31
